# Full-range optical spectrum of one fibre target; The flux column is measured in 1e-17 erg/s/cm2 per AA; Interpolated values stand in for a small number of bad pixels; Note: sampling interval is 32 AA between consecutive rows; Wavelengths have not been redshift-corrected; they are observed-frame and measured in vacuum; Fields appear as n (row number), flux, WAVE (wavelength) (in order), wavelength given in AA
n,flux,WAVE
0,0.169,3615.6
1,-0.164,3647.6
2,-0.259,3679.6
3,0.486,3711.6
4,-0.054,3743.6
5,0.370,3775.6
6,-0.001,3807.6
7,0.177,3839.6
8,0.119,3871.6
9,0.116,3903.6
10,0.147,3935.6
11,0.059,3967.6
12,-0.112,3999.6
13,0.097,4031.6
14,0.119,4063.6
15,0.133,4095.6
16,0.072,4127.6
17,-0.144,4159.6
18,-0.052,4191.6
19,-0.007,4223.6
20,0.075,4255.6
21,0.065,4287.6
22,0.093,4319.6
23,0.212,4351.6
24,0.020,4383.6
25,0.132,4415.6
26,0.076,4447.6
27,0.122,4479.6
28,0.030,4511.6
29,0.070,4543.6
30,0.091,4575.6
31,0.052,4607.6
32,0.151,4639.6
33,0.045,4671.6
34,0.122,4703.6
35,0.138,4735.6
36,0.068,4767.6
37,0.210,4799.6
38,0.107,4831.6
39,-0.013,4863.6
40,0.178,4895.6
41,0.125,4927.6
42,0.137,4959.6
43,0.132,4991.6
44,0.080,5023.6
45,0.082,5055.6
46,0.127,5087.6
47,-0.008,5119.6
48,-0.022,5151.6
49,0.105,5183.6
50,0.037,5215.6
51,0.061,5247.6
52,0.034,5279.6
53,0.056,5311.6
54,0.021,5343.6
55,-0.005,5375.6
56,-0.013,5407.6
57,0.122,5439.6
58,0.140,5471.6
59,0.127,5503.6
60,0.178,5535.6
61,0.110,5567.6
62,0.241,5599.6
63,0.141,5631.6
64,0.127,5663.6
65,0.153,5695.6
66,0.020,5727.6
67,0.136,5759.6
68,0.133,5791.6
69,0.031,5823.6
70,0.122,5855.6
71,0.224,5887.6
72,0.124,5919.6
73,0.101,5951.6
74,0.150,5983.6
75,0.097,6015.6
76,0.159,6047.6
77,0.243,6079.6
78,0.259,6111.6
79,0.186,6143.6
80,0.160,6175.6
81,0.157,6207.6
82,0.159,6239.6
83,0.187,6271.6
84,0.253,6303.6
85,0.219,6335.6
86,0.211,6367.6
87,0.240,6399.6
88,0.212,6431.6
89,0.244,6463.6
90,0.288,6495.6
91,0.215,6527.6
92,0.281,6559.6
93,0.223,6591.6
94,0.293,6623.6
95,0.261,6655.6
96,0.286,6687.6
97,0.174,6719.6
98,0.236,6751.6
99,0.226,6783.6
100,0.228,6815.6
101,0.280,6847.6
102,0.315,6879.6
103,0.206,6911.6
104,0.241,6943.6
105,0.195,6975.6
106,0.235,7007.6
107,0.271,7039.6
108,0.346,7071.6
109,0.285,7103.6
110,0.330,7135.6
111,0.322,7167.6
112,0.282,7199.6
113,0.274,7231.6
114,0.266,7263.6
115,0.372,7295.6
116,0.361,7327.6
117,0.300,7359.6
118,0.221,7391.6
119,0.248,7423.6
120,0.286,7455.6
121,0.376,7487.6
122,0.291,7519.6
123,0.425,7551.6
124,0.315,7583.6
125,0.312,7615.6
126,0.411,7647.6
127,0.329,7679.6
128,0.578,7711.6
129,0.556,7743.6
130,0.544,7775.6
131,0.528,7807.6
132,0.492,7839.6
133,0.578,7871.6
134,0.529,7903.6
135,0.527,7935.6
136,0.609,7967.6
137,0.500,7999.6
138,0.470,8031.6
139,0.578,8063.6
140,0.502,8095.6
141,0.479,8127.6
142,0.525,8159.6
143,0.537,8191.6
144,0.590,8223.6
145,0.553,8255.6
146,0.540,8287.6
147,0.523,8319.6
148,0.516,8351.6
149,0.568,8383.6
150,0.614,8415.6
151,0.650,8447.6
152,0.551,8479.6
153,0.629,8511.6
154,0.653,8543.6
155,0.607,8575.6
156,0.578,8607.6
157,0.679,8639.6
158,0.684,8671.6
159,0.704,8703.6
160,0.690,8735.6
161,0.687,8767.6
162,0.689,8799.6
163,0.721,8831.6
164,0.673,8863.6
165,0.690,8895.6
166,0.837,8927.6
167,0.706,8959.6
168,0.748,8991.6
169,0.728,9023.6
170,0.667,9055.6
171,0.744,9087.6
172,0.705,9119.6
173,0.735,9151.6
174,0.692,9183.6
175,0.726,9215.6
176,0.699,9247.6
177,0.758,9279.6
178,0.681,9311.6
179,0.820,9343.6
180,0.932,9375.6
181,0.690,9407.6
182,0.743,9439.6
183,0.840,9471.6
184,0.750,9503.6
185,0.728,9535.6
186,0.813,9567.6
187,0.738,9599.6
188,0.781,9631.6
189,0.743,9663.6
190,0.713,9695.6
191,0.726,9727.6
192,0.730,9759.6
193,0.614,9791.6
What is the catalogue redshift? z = 0.932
